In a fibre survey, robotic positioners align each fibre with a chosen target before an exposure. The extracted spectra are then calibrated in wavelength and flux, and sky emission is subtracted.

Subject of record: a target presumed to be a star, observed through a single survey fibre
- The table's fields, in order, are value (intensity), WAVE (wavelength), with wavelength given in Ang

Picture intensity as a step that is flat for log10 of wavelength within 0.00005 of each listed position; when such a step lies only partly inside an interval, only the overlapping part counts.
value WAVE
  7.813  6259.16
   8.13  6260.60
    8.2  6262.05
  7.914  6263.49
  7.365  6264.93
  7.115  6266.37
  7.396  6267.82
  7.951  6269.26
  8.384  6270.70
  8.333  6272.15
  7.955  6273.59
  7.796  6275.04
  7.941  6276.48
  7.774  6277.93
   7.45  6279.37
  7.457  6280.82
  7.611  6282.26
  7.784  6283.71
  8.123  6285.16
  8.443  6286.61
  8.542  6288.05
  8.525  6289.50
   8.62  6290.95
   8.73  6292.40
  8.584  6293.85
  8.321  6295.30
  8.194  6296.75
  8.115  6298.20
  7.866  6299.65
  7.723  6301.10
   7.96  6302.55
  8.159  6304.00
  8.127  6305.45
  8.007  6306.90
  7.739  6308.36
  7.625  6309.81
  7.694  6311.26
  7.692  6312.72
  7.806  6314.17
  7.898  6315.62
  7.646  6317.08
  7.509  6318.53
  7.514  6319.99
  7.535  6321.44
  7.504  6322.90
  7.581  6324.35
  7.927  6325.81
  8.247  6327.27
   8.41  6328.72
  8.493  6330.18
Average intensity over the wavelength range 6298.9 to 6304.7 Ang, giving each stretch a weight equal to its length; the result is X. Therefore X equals 7.93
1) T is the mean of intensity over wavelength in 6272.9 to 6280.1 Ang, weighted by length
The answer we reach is 7.78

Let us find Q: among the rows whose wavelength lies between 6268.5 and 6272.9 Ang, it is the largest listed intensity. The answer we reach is 8.384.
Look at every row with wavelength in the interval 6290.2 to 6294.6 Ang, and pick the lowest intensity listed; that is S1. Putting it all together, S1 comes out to 8.584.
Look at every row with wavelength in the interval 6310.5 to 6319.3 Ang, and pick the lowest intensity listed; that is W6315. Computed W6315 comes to 7.509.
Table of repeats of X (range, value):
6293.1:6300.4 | 8.22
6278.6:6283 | 7.52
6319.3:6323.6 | 7.52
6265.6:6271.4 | 7.71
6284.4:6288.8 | 8.37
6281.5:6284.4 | 7.7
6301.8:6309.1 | 8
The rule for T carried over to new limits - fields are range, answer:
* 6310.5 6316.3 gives 7.78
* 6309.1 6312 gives 7.65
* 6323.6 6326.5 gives 7.76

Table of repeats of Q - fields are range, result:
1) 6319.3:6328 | 8.247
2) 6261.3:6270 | 8.2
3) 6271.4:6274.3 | 8.333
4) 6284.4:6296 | 8.73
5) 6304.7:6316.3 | 8.127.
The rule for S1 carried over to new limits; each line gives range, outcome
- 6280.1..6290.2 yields 7.457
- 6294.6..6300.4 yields 7.866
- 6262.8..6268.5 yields 7.115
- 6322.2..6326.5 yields 7.504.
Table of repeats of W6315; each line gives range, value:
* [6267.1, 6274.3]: 7.396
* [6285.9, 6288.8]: 8.443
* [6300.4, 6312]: 7.625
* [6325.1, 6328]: 7.927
